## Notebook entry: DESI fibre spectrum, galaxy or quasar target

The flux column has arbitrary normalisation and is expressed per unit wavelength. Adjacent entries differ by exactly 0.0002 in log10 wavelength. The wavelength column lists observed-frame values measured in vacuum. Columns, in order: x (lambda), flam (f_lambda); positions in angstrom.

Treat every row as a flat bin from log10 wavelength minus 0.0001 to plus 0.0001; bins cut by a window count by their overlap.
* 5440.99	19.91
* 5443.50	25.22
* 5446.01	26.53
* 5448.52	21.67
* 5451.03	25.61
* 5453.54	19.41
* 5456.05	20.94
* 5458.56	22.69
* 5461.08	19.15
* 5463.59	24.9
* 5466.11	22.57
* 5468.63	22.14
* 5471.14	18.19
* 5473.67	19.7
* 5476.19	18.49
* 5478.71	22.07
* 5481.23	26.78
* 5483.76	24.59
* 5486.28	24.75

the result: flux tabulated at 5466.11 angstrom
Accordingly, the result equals 22.57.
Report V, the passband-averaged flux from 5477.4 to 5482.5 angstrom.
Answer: 24.4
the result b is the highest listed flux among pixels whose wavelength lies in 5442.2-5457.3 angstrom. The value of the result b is 26.53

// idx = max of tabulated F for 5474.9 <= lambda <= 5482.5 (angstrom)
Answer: 26.78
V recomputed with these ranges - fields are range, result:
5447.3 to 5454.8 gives 22.2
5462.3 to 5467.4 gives 23.7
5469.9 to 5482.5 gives 21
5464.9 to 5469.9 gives 22.4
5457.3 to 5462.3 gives 20.9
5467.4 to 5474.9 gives 20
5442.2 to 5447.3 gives 25.8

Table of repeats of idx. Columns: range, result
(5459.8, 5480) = 24.9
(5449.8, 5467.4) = 25.61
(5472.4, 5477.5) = 19.7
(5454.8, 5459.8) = 22.69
